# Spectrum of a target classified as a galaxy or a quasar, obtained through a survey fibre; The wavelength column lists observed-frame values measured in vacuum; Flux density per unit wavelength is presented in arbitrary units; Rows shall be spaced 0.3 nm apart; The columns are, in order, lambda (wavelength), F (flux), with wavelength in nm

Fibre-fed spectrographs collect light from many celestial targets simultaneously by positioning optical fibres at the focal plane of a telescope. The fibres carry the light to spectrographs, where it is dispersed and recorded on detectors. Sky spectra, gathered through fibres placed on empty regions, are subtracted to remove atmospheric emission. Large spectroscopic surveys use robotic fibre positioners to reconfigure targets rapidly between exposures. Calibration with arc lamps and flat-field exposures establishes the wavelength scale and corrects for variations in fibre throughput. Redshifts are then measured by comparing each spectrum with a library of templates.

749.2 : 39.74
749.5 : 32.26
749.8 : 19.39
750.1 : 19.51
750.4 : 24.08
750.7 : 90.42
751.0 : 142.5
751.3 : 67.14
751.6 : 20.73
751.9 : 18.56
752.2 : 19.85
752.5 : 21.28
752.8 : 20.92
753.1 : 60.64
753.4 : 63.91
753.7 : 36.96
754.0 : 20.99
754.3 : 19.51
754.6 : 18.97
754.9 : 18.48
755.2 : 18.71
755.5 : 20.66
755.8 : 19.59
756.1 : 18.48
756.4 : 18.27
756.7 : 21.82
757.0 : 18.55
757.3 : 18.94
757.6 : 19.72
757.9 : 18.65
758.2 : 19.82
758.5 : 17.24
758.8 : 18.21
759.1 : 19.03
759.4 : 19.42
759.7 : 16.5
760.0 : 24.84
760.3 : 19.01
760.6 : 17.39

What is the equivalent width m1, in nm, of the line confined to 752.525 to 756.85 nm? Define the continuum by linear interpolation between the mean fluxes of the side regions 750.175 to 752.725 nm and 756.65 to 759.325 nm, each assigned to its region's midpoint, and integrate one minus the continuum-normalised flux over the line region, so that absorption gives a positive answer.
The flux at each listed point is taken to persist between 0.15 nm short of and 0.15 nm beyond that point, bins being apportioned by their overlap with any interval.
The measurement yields 0.99 nm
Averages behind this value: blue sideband 48.8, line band 26.8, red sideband 19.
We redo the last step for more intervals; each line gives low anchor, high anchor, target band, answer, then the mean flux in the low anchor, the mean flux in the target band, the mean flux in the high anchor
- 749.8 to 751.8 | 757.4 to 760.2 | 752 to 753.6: 0.328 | 56.6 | 36.7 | 19.3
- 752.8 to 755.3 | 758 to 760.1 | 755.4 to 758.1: 0.594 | 31.9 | 19.4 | 19.1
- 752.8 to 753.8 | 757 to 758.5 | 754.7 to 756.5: 0.776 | 49.7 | 19.1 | 19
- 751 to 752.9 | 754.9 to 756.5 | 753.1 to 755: -0.295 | 37.3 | 32.5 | 19.1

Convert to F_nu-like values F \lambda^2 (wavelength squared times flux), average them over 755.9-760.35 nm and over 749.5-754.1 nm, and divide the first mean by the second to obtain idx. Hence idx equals 0.5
